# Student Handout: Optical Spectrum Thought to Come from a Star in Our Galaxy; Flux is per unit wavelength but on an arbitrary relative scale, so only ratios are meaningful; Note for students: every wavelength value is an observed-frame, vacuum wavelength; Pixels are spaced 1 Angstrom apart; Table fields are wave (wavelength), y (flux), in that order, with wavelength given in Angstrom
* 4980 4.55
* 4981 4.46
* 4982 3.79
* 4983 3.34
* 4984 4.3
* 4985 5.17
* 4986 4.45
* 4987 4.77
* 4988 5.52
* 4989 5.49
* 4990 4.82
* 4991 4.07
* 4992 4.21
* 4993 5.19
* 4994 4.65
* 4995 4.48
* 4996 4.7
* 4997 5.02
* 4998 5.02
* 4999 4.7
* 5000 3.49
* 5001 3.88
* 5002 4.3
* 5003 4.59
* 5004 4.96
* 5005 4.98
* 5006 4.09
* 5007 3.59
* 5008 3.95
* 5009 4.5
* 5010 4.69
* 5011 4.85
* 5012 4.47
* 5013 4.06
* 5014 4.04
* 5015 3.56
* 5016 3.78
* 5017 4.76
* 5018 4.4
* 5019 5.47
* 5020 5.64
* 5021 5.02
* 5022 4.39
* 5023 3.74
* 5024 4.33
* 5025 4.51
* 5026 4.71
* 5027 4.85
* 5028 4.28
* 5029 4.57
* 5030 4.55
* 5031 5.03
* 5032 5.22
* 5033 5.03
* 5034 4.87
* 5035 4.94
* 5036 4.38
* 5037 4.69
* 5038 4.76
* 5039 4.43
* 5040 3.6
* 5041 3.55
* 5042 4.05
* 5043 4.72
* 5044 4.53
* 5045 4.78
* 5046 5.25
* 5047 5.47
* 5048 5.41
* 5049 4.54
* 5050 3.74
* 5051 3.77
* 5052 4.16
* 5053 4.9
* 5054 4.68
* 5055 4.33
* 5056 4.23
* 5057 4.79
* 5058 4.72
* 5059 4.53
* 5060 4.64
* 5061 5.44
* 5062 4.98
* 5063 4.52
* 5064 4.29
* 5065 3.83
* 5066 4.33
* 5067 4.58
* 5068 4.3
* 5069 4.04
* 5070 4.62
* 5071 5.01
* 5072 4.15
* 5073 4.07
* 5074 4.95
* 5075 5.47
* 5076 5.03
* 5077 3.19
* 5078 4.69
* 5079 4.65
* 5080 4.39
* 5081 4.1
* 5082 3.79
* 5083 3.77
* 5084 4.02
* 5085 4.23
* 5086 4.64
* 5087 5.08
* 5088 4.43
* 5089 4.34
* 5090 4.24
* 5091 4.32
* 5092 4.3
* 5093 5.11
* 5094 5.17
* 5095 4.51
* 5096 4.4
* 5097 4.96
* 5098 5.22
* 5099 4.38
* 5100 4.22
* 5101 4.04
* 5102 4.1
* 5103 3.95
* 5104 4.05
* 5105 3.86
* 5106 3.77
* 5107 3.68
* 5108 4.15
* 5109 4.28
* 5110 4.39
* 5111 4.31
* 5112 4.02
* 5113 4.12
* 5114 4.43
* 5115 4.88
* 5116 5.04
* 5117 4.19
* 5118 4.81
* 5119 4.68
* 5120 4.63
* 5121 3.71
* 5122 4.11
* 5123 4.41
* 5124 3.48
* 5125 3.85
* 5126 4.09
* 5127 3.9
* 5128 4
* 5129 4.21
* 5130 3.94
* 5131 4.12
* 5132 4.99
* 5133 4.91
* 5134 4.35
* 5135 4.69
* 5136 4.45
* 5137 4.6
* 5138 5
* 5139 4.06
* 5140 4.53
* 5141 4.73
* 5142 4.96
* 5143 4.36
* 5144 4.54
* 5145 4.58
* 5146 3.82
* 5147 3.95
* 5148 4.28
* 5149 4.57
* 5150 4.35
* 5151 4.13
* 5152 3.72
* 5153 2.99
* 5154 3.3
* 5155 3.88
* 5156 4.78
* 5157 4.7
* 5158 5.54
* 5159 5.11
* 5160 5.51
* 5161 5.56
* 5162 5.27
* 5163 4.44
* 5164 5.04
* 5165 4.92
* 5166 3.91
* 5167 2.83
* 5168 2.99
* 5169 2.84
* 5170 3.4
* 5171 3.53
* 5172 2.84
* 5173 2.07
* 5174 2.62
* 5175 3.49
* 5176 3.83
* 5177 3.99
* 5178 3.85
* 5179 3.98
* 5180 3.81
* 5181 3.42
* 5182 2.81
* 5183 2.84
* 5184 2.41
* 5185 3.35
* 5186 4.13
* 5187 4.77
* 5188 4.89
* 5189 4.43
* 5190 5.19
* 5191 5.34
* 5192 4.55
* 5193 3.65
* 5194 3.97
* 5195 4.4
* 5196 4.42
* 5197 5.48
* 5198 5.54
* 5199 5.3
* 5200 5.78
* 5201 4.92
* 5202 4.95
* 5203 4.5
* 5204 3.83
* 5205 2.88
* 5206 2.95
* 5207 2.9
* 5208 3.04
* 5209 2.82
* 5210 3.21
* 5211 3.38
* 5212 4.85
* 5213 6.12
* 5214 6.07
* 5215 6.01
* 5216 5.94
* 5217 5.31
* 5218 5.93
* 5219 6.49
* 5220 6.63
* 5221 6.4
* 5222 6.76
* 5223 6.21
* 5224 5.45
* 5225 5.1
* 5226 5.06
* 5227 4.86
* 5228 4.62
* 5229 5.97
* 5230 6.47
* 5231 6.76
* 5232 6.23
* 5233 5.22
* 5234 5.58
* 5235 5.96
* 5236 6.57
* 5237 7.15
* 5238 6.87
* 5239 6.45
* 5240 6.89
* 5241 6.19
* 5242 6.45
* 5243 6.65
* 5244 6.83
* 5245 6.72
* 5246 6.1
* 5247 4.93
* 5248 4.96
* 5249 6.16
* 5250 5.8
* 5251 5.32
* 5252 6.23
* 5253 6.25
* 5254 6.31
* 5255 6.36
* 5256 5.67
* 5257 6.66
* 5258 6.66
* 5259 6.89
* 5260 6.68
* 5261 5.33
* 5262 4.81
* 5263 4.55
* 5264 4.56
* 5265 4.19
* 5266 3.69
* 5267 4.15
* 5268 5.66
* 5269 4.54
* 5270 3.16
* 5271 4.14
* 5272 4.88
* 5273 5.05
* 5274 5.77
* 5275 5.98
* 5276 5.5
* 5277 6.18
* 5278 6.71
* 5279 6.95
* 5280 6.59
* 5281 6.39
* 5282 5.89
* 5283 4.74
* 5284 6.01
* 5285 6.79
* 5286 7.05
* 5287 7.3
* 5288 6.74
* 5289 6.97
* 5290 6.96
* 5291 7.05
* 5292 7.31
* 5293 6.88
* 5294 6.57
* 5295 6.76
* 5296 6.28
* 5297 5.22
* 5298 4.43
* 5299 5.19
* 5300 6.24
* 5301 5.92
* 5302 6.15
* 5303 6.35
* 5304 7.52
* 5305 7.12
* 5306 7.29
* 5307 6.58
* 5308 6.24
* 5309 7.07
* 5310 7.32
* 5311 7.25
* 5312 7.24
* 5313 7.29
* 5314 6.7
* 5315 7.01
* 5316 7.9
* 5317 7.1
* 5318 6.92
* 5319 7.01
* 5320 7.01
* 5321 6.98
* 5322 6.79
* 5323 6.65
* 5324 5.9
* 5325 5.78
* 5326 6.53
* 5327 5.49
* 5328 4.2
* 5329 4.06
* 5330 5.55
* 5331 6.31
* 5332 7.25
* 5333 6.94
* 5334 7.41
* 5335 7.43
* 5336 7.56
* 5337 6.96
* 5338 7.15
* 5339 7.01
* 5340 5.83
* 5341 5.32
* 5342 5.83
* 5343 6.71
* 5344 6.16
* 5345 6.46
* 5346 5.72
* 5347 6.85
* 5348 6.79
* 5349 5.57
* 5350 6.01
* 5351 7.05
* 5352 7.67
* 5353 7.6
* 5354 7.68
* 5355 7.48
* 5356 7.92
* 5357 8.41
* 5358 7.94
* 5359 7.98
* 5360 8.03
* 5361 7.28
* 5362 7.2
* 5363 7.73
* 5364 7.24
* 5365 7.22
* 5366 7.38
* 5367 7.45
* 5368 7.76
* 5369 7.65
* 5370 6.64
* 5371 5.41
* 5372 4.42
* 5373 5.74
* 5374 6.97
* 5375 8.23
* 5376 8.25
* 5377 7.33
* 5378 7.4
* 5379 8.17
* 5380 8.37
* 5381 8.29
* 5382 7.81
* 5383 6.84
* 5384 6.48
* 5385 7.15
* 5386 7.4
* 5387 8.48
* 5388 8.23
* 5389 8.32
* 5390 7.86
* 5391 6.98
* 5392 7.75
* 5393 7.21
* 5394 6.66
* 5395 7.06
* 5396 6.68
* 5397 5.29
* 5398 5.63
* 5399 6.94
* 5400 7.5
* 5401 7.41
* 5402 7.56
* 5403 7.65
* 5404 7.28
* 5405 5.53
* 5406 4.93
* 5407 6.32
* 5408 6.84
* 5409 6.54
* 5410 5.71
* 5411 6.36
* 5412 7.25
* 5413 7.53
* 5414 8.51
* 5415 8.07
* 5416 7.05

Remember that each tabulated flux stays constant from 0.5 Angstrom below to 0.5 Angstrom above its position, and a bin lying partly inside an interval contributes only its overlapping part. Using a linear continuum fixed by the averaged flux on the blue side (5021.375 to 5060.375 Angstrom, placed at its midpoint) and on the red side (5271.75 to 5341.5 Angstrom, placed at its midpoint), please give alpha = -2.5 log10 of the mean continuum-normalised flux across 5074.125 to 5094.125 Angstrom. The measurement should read 0.099 mag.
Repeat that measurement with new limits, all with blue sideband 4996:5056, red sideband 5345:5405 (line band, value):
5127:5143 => 0.195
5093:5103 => 0.117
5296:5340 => 0.037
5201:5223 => 0.227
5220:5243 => 0.005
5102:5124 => 0.220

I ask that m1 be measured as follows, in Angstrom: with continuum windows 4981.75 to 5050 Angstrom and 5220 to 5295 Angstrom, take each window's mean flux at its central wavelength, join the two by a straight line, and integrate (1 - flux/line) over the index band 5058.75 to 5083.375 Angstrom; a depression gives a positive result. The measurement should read 2.1 Angstrom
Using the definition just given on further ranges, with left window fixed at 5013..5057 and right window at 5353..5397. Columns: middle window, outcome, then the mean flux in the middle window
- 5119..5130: 2.6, 4.06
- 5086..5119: 4.5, 4.41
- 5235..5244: -0.5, 6.62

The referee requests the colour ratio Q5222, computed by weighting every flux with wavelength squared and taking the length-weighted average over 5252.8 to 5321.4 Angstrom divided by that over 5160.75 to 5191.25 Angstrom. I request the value 1.70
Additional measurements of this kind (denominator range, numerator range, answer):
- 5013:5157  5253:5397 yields 1.64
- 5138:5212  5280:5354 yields 1.69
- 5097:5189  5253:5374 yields 1.66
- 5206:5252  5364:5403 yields 1.35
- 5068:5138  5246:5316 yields 1.49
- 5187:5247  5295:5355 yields 1.28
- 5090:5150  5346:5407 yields 1.82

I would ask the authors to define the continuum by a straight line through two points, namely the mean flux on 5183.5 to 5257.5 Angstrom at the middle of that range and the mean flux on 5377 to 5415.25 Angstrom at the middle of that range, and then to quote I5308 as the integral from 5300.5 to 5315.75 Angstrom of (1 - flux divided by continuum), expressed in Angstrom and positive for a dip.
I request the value -1.6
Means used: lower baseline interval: 5.33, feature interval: 6.89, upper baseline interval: 7.15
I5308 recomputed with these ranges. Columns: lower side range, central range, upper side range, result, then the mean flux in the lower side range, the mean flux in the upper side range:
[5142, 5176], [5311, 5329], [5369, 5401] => -0.88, 4.07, 7.16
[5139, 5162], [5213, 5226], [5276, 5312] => -1.31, 4.46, 6.51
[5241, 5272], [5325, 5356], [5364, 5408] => 0.31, 5.55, 7.11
